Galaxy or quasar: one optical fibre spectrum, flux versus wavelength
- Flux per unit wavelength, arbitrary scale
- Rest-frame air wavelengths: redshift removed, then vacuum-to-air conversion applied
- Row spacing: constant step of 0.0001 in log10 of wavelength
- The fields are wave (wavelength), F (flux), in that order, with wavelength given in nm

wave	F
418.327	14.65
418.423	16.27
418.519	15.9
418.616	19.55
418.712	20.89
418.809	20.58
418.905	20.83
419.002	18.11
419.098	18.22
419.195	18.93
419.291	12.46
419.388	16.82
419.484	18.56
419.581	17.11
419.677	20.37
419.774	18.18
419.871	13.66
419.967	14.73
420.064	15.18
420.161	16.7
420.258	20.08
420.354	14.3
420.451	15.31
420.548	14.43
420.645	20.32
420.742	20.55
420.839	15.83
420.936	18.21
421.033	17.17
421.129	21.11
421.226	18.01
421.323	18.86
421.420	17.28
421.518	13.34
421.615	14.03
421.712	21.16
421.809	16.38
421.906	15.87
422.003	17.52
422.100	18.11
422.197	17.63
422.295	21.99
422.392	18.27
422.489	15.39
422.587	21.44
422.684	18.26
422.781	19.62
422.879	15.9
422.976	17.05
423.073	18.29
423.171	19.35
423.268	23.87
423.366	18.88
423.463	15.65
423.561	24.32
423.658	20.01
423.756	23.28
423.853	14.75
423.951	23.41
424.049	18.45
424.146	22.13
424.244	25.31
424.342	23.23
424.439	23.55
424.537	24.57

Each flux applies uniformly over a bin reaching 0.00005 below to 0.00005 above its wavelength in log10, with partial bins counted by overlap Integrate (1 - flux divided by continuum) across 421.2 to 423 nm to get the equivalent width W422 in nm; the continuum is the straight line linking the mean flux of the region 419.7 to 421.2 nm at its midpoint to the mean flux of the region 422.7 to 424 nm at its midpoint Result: 0.08 nm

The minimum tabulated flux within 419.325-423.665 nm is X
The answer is 13.34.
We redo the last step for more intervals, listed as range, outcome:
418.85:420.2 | 12.46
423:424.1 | 14.75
